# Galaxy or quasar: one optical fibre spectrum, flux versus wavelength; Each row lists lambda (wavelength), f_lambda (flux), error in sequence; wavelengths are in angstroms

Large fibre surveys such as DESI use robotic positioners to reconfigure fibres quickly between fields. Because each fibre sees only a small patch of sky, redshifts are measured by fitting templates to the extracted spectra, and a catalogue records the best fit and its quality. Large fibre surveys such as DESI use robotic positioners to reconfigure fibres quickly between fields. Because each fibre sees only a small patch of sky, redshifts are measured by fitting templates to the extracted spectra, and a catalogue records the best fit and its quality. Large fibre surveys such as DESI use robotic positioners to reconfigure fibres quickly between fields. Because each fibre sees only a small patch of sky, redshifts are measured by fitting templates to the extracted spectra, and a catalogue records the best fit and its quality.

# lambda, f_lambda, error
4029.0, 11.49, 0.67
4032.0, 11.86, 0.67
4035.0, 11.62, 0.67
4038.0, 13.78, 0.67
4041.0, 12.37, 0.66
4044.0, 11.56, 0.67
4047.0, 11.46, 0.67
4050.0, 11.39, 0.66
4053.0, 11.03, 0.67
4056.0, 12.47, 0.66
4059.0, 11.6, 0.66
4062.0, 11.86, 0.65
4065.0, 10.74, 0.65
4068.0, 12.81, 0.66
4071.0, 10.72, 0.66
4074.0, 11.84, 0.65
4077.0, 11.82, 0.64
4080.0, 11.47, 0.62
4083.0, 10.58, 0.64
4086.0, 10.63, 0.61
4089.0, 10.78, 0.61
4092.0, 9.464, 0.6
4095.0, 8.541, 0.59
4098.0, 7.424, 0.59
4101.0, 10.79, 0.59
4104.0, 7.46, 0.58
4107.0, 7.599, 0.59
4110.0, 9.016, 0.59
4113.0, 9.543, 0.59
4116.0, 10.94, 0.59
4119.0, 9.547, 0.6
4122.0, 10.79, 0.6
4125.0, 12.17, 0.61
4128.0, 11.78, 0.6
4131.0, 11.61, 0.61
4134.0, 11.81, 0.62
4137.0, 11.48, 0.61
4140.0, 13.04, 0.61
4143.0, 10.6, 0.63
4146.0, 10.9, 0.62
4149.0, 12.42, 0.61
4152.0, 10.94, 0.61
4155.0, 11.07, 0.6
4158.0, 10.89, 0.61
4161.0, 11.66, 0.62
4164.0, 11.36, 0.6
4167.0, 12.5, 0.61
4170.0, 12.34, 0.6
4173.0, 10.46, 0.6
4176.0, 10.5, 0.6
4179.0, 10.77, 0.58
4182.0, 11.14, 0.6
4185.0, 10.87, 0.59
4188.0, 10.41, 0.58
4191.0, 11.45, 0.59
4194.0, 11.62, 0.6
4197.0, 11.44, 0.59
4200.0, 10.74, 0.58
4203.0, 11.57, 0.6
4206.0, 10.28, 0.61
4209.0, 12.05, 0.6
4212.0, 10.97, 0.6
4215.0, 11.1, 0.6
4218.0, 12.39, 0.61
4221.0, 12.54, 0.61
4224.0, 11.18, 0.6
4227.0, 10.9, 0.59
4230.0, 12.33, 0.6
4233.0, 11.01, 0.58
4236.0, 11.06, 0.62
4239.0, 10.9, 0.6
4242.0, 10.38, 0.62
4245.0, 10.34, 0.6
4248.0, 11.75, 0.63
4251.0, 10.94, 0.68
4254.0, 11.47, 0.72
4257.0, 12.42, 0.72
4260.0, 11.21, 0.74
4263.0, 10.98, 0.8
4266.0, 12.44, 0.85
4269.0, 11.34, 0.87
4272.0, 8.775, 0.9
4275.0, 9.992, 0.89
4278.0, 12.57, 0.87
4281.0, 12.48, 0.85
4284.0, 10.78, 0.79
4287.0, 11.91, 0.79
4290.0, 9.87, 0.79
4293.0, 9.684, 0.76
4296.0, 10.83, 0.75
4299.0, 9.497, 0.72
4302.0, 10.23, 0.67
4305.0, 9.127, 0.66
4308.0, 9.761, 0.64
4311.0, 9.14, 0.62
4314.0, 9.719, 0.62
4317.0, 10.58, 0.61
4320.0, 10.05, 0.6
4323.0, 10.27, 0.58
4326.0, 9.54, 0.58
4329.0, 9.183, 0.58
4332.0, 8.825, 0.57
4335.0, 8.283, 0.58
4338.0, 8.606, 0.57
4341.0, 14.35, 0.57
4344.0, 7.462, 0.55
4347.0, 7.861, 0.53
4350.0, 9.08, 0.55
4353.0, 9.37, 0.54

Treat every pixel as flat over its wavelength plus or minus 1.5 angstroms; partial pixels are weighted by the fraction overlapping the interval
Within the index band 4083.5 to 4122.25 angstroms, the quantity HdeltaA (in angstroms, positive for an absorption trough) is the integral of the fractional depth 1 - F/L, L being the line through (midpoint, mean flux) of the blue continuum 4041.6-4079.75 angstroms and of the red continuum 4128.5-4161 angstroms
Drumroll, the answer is 7.2 angstroms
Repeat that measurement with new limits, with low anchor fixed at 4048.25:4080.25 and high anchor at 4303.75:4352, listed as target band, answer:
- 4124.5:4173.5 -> -3.0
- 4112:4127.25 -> 0.7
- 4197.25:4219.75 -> -1.9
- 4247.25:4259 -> -1.8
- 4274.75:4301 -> -2.8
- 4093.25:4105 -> 2.8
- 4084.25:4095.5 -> 1.4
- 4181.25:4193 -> -0.4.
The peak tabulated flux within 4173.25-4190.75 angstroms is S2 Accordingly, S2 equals 11.14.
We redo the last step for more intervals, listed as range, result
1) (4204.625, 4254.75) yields 12.54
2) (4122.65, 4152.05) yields 13.04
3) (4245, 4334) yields 12.57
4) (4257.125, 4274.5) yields 12.44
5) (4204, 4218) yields 12.39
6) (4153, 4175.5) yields 12.5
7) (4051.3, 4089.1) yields 12.81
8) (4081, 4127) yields 12.17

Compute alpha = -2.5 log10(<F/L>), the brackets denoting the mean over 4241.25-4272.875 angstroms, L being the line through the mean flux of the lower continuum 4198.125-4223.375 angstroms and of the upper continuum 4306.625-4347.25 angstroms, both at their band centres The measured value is -0.04 mag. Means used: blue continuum 11.4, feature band 11.2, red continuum 9.6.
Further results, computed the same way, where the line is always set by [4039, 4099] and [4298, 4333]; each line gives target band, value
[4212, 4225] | -0.15 mag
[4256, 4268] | -0.17 mag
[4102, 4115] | 0.25 mag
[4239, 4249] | -0.07 mag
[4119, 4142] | -0.09 mag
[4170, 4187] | -0.04 mag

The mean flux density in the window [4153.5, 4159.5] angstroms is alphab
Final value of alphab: 11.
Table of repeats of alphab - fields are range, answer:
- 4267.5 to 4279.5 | 10.7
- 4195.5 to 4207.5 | 11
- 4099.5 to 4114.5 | 8.88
